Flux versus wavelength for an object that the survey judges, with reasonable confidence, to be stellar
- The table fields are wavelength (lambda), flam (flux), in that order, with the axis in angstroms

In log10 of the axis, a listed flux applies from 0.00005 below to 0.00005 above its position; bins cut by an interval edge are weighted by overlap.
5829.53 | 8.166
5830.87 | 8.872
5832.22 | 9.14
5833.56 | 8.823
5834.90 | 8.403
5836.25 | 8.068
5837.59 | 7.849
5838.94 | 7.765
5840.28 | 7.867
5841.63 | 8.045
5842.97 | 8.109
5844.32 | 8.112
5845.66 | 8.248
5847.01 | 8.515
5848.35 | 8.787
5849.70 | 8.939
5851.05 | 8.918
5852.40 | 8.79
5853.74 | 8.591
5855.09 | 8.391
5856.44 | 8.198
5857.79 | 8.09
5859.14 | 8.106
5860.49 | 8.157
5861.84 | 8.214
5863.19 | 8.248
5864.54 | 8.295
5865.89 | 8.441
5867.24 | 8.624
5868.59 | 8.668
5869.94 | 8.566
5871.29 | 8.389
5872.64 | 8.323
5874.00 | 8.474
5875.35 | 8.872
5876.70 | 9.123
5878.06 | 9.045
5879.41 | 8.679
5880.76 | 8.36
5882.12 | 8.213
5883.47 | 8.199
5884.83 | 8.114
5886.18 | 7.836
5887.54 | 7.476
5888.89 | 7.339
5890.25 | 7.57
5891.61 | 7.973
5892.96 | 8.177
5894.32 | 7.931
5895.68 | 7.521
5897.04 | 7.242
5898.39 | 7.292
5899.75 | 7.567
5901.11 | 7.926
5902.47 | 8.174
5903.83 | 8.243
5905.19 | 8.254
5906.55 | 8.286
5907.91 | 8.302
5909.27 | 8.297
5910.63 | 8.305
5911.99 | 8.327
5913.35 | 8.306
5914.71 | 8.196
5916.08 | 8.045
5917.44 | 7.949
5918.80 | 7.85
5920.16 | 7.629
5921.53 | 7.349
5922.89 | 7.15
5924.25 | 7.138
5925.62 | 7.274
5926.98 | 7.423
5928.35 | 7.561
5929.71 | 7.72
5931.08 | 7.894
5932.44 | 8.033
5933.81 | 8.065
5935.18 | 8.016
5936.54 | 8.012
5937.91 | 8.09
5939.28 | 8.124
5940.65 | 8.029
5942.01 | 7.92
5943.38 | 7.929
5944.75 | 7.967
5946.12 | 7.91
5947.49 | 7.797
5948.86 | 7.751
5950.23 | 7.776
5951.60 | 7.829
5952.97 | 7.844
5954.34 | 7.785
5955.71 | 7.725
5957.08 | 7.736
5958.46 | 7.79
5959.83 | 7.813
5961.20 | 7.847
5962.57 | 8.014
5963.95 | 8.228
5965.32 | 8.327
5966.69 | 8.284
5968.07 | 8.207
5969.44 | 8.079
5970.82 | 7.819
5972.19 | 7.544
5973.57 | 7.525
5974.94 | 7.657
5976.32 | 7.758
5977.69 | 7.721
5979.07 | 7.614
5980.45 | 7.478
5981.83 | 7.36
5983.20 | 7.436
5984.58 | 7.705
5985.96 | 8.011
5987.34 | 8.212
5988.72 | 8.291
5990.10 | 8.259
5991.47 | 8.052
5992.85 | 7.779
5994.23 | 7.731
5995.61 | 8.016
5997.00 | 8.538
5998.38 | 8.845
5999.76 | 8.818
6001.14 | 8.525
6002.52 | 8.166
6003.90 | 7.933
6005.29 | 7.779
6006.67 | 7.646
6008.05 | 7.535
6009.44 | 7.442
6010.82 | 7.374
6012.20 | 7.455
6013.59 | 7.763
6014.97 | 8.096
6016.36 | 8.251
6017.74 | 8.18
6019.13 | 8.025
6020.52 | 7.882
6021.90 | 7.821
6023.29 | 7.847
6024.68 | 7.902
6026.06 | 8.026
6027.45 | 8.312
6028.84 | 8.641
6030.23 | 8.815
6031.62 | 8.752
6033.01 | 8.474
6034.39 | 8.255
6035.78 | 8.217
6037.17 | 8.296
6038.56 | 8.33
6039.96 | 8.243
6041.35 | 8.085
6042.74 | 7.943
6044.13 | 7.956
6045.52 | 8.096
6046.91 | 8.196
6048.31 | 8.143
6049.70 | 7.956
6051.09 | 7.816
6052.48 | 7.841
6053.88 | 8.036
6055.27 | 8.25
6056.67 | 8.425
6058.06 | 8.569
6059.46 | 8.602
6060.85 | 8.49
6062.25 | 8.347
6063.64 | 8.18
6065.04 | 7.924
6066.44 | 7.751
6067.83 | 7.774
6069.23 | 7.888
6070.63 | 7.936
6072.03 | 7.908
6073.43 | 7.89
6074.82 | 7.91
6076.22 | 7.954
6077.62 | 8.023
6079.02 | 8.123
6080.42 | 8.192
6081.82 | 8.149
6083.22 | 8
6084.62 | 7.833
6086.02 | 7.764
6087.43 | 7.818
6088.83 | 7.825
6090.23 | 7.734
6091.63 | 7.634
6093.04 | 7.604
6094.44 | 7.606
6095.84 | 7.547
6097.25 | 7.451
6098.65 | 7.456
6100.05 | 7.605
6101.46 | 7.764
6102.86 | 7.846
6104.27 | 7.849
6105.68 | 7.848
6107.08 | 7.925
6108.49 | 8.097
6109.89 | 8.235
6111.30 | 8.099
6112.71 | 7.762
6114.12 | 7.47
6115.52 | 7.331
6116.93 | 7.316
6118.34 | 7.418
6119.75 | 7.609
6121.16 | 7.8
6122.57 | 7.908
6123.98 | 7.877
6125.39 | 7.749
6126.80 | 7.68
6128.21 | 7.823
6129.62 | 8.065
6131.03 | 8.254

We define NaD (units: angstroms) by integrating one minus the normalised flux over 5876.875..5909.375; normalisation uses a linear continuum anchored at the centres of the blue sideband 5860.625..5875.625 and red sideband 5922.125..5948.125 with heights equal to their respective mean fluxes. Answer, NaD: 0.7 angstroms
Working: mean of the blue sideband 8.44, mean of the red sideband 7.79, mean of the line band 8.01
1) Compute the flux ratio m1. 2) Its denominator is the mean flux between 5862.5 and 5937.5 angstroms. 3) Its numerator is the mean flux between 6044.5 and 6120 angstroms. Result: 0.98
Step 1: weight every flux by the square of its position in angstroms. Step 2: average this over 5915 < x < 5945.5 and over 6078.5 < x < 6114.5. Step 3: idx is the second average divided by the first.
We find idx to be 1.1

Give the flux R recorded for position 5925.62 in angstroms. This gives 7.274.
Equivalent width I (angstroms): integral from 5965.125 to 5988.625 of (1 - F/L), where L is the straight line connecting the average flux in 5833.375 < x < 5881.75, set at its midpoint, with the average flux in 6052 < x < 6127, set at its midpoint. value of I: 0.96 angstroms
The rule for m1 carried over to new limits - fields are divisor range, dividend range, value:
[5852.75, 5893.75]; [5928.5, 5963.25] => 0.95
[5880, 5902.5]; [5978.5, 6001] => 1.03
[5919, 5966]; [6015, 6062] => 1.05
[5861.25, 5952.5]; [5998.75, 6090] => 1.01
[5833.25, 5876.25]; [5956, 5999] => 0.95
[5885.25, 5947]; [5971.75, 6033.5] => 1.02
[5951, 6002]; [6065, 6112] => 0.99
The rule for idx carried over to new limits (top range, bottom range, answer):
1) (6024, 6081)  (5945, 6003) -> 1.05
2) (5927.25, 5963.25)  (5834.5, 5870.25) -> 0.98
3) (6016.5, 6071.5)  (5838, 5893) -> 1.04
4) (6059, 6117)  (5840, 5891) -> 1.02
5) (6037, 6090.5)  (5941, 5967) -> 1.06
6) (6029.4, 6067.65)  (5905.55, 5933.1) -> 1.09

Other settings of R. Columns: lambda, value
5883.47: 8.199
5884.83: 8.114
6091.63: 7.634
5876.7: 9.123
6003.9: 7.933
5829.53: 8.166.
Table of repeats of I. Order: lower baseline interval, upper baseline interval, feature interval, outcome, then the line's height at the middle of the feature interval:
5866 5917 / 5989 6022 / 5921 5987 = 2.31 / 8.08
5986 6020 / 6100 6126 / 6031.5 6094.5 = -1.37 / 7.88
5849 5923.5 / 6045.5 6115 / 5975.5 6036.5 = 0.09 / 8.03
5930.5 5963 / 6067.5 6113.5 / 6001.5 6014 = 0.29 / 7.88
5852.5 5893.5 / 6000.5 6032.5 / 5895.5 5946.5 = 2.01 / 8.2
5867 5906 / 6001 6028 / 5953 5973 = 0.12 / 7.99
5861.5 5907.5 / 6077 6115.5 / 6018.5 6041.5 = -0.90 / 7.93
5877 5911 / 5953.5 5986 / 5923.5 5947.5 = 0.23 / 7.9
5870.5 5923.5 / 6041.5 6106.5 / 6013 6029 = -0.13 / 7.98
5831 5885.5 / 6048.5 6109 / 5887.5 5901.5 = 1.18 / 8.34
